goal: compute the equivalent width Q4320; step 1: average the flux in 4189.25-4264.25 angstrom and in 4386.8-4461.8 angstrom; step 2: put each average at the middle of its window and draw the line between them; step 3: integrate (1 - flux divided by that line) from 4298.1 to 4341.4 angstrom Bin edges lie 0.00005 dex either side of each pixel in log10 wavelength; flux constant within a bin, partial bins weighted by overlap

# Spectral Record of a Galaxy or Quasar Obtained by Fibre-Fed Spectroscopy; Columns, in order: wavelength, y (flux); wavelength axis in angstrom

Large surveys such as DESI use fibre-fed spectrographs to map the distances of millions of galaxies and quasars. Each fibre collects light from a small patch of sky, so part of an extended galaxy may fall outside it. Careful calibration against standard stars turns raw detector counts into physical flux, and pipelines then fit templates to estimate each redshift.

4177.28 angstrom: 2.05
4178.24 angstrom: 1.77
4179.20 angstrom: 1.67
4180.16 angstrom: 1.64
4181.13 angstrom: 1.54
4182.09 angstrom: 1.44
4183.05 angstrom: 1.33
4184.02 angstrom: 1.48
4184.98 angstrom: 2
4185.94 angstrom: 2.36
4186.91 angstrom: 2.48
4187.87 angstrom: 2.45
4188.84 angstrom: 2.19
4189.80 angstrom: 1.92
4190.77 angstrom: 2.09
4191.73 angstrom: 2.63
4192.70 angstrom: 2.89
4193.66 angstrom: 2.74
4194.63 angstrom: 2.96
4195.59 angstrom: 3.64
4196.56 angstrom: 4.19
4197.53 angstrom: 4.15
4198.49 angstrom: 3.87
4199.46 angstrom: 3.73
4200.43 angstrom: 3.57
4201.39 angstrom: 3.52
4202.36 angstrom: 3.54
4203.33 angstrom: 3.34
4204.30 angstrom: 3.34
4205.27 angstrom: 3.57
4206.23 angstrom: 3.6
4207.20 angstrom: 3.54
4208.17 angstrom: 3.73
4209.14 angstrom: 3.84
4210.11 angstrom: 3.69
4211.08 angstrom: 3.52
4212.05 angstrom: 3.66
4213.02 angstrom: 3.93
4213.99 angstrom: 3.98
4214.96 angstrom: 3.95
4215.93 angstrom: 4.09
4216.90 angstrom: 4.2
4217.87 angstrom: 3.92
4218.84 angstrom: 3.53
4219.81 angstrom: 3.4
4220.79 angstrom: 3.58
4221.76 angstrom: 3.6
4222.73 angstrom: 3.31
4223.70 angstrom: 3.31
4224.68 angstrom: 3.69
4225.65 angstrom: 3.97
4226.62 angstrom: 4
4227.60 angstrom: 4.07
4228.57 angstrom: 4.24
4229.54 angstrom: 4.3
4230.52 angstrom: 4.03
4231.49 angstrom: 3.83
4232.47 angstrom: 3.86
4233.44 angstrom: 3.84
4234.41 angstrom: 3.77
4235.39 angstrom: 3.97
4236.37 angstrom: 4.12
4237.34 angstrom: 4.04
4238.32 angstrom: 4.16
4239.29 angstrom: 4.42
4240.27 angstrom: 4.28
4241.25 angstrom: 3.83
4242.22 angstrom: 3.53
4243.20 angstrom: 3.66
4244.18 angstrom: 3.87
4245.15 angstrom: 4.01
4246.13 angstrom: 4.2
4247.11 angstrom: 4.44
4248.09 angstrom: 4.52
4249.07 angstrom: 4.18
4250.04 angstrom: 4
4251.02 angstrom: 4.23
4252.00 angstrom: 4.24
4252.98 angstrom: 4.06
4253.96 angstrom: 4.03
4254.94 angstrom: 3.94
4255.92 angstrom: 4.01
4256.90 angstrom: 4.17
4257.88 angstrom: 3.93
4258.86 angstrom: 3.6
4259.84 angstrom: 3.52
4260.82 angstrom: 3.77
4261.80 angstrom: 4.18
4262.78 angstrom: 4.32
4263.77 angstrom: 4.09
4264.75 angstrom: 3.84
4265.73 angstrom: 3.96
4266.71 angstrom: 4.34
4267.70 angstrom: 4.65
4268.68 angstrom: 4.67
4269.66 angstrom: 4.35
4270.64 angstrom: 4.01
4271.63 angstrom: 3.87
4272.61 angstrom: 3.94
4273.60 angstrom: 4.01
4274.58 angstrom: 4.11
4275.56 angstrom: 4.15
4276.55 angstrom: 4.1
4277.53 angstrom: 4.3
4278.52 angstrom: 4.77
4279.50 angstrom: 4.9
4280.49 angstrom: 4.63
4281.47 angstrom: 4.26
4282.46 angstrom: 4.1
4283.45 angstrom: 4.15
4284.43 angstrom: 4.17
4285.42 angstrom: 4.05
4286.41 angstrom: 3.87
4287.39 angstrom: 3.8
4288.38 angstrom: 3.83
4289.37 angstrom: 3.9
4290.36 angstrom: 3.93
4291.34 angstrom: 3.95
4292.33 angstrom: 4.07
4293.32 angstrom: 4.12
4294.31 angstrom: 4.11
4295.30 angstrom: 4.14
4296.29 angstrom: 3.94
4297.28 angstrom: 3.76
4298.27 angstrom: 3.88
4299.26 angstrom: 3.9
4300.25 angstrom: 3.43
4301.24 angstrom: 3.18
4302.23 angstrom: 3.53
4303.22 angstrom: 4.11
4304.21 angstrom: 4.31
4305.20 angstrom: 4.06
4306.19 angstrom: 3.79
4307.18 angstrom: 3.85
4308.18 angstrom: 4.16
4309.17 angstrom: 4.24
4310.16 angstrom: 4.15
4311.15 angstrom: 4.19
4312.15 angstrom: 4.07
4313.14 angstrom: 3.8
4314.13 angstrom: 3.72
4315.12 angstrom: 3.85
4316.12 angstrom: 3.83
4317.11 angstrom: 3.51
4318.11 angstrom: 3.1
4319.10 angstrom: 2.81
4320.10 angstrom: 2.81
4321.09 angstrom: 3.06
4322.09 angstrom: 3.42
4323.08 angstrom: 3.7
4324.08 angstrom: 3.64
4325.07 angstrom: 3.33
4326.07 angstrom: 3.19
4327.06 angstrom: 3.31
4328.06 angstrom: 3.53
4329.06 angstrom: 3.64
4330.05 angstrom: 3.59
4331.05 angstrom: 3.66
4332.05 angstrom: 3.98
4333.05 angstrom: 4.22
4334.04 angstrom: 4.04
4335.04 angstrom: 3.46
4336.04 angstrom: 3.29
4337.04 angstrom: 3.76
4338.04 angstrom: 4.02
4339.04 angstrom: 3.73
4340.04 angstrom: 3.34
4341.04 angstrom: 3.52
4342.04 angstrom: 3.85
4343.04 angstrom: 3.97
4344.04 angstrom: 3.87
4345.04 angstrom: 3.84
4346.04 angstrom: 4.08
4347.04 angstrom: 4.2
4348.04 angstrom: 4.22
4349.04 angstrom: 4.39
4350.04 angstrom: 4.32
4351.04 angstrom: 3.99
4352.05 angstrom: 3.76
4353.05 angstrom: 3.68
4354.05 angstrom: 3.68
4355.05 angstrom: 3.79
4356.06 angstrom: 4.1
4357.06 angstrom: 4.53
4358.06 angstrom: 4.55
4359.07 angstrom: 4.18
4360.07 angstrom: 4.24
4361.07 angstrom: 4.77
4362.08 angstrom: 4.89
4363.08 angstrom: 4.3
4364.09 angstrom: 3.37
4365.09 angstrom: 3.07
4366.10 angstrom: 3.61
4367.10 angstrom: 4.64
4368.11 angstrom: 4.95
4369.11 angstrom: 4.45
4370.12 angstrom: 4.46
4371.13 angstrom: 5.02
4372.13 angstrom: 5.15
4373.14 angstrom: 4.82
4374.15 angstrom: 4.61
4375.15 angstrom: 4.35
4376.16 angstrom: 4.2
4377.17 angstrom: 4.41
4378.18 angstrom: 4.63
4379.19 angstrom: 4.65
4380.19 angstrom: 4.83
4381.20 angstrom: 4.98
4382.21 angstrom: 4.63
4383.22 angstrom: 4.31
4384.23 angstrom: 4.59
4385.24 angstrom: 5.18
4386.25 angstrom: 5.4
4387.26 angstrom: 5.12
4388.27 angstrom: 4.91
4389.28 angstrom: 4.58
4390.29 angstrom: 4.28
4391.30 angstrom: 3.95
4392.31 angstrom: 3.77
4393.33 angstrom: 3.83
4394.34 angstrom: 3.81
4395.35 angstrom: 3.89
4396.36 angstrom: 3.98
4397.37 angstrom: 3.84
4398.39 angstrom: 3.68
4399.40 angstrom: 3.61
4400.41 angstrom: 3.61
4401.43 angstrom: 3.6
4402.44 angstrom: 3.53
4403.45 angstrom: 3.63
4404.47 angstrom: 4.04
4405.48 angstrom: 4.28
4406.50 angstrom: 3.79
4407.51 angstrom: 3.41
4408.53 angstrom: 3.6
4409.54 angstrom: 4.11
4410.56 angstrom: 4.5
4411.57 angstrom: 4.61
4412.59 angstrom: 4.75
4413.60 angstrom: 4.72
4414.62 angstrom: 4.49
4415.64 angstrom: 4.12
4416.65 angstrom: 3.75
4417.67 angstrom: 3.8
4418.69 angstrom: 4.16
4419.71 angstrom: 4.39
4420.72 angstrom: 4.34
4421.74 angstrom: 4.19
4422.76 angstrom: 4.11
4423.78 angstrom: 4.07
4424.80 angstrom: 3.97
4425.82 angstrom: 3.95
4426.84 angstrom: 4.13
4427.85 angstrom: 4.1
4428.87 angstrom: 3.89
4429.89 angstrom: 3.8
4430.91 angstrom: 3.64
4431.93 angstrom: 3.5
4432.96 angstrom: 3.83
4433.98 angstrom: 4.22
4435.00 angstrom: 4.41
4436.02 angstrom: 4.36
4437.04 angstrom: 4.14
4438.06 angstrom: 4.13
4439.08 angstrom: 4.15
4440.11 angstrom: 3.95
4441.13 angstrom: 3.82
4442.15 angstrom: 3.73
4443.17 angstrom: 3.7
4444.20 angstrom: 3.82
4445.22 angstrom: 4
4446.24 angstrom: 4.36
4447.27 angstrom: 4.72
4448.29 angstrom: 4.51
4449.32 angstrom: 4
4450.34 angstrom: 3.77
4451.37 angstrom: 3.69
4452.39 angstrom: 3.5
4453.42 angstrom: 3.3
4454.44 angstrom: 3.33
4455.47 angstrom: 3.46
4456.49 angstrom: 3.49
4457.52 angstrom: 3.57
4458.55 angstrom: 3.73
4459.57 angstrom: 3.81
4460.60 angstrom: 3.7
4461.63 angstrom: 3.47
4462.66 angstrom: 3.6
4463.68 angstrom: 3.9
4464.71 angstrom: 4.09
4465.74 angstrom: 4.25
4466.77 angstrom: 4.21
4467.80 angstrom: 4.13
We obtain 2.2 angstrom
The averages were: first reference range 3.78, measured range 3.67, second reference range 3.98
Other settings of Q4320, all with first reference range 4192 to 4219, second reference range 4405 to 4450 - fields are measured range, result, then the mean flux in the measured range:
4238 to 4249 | -1.1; 4.09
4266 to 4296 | -3.0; 4.17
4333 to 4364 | -0.6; 4.01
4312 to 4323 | 1.2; 3.44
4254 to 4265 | -0.6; 3.95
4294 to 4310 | -0.3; 3.9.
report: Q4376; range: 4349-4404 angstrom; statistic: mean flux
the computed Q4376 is 4.27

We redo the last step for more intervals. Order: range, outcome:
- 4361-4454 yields 4.17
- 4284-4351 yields 3.79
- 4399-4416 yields 4.03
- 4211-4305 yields 4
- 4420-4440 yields 4.05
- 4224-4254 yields 4.04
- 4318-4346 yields 3.58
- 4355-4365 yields 4.24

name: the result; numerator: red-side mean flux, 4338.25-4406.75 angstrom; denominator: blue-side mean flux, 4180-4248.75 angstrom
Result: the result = 1.21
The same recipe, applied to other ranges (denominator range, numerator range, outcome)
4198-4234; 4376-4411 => 1.12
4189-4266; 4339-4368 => 1.07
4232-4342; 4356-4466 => 1.05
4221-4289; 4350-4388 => 1.09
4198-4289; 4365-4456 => 1.05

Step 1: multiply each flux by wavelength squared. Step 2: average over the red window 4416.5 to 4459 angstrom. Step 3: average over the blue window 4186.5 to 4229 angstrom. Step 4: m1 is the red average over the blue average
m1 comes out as 1.26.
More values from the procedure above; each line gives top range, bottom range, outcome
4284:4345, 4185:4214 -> 1.22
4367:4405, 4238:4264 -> 1.15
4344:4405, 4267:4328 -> 1.13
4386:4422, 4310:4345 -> 1.17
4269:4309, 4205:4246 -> 1.08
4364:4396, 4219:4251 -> 1.21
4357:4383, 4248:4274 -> 1.15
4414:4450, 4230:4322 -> 1.10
